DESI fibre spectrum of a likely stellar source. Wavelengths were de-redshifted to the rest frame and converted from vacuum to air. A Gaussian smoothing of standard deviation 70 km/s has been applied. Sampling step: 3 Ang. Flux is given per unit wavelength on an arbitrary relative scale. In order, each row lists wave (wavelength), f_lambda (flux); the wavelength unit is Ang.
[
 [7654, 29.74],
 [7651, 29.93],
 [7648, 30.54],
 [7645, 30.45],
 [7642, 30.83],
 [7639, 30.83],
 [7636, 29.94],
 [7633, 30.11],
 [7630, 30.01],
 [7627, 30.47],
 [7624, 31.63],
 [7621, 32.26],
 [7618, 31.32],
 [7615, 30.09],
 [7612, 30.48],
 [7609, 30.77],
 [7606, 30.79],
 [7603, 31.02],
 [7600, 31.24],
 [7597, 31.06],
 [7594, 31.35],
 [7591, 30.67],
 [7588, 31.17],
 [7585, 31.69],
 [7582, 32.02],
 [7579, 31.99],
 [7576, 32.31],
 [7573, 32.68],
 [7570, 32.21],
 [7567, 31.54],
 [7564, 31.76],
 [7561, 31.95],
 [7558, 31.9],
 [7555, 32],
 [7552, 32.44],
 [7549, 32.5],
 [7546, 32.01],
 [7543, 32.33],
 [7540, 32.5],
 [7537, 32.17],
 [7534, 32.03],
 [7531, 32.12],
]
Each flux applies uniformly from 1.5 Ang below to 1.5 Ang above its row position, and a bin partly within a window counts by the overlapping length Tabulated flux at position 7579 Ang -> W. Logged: 31.99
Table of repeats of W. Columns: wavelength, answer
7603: 31.02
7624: 31.63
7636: 29.94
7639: 30.83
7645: 30.45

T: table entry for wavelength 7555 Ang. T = 32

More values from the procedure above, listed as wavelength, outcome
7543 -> 32.33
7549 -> 32.5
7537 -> 32.17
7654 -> 29.74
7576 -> 32.31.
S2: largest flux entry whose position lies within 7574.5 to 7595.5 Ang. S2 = 32.31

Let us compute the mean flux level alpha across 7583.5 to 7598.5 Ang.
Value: 31.2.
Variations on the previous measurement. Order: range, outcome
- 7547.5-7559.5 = 32.2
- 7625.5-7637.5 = 30.1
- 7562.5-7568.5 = 31.7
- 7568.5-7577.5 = 32.4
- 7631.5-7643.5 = 30.4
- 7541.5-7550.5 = 32.3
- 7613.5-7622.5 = 31.2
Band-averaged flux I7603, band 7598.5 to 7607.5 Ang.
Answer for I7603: 31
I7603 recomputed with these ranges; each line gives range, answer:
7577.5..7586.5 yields 31.9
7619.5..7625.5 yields 31.9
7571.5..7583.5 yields 32.2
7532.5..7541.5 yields 32.2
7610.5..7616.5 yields 30.3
